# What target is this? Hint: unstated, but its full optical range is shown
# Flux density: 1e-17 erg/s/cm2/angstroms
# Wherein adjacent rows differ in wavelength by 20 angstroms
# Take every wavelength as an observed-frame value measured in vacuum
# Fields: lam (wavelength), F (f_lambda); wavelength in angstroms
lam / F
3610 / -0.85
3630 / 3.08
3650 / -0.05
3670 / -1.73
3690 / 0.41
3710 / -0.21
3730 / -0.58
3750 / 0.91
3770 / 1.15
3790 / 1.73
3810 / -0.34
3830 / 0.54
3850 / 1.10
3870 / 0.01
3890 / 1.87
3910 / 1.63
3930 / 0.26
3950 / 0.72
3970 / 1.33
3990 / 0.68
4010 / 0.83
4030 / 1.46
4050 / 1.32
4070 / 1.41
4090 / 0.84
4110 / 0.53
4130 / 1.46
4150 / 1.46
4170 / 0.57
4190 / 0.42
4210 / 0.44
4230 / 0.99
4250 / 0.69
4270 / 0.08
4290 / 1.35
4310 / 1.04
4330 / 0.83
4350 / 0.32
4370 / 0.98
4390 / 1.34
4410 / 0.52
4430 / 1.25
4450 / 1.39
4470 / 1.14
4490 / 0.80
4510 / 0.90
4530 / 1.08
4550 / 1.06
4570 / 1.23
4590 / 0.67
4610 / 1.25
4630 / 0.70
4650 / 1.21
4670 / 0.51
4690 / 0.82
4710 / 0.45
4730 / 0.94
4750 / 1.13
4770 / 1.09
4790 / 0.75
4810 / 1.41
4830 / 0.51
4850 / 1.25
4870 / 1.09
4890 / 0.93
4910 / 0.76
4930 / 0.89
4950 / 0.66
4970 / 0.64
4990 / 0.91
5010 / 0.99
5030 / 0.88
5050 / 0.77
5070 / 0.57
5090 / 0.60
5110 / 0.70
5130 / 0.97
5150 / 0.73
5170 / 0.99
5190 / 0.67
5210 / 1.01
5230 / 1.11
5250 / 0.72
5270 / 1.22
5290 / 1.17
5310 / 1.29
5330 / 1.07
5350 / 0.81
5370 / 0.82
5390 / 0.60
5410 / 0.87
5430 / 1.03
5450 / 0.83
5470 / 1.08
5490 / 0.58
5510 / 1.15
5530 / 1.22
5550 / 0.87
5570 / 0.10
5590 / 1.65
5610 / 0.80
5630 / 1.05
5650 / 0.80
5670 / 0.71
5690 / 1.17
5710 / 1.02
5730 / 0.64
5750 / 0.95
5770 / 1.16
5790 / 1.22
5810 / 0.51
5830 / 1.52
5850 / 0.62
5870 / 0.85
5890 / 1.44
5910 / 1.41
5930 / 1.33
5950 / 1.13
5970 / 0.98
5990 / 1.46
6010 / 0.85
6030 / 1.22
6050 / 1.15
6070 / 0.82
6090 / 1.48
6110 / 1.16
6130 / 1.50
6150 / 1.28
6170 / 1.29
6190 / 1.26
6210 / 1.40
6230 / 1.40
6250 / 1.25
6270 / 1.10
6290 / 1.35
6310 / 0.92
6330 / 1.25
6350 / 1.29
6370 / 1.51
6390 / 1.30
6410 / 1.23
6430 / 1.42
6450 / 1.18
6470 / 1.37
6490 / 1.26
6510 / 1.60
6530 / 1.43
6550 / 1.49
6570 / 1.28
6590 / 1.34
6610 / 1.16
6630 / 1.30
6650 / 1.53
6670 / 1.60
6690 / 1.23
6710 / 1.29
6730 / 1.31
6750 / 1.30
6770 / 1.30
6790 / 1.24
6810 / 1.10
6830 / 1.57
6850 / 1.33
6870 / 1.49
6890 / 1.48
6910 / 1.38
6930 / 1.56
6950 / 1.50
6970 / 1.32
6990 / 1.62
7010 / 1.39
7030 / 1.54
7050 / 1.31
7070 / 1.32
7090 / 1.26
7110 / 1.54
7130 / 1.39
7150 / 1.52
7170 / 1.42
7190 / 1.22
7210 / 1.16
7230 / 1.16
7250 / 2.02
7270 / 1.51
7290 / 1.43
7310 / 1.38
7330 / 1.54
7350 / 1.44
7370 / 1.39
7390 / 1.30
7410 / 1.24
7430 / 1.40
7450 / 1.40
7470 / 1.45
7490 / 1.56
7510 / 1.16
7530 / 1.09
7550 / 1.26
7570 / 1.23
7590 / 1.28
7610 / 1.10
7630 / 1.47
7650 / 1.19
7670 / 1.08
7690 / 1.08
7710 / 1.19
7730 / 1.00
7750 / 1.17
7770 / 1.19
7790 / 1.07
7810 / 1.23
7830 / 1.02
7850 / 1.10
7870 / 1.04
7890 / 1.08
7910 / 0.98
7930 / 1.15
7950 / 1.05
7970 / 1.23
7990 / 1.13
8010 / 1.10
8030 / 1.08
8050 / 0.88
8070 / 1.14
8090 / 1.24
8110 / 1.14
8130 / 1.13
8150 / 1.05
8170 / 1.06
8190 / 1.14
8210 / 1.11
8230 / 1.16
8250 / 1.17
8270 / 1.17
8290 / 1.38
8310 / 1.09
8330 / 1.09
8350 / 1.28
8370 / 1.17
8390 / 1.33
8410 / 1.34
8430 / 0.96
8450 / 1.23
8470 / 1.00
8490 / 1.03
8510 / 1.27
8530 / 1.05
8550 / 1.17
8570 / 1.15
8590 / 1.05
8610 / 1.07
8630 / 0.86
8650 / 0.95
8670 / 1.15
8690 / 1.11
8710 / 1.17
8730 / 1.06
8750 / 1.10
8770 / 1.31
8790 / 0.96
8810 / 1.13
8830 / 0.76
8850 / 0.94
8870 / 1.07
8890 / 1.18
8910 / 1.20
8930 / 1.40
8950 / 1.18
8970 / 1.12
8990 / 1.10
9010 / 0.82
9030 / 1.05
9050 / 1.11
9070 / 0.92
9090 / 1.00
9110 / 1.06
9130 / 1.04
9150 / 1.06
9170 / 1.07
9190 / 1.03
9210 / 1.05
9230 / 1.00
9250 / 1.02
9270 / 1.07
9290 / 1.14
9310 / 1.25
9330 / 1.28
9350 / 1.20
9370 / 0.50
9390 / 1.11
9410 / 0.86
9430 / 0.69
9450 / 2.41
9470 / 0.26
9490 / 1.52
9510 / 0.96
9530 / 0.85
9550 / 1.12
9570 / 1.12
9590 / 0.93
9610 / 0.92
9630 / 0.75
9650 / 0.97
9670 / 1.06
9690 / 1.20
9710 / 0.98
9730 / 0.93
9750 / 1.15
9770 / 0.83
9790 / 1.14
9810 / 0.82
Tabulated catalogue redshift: 0.528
